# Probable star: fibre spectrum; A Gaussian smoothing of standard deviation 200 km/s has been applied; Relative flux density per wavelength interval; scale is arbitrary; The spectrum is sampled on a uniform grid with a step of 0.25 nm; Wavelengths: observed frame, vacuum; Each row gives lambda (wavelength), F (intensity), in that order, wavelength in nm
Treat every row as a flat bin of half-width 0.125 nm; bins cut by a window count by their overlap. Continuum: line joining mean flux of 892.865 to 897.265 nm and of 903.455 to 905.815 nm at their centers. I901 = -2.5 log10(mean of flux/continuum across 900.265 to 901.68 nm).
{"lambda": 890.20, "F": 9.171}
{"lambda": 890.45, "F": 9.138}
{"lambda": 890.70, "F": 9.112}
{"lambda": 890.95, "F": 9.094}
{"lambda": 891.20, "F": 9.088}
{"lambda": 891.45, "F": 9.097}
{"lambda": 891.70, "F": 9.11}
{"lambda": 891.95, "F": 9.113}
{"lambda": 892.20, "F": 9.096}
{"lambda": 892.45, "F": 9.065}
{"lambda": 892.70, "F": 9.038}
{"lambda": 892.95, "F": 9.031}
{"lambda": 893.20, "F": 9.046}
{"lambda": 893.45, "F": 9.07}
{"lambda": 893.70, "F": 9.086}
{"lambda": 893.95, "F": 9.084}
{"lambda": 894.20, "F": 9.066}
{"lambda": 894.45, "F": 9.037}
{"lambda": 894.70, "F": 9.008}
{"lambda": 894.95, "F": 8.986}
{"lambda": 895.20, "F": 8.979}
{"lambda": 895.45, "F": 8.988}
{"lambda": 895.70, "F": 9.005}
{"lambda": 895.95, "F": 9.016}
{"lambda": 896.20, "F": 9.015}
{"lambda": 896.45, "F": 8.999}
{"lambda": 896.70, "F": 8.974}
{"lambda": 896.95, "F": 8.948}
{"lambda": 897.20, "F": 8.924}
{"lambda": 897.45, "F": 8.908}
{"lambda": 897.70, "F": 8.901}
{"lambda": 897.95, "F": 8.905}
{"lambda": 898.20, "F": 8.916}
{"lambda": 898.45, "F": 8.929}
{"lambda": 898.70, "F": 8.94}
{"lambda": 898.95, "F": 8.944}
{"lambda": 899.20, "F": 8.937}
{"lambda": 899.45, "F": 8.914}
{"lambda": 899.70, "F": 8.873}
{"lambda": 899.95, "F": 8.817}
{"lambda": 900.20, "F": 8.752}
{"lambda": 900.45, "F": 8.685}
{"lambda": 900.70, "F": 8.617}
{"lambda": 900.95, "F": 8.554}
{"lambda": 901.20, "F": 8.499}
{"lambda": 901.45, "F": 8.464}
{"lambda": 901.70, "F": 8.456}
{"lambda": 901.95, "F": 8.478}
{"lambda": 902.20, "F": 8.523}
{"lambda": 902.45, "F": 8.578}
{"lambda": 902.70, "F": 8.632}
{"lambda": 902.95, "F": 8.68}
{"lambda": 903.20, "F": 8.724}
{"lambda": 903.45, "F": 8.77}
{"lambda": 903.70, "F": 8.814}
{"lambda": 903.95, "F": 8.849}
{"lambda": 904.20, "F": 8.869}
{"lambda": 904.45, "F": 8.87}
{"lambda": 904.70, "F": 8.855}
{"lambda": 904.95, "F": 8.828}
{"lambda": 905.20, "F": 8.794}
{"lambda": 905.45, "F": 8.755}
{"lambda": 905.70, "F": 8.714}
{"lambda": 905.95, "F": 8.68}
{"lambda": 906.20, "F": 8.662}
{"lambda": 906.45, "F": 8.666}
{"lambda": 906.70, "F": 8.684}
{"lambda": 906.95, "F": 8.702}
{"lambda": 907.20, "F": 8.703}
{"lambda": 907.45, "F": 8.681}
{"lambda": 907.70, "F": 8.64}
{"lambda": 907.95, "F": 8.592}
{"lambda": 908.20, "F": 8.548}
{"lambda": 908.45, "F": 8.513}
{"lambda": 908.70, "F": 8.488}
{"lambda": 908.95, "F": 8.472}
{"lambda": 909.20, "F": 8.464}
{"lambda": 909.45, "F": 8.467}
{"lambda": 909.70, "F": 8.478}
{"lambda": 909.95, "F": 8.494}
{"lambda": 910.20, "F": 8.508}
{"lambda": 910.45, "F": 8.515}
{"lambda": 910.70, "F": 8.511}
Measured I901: 0.04 mag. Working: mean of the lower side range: 9.02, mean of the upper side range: 8.81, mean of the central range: 8.56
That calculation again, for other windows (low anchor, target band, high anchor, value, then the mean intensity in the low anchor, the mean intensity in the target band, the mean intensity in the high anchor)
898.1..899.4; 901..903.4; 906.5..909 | 0.03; 8.93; 8.57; 8.61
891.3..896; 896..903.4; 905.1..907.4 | 0.01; 9.05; 8.78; 8.7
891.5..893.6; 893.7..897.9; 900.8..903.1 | -0.01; 9.07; 8.99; 8.54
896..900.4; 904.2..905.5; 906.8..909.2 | -0.02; 8.92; 8.83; 8.59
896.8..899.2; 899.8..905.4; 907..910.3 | 0.01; 8.93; 8.69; 8.55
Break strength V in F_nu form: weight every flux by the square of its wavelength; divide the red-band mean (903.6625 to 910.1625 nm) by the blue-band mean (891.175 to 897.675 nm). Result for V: 0.99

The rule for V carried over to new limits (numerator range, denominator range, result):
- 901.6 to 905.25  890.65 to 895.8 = 0.98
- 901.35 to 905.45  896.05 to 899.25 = 0.99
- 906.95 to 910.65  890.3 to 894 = 0.98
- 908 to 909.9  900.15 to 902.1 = 1.01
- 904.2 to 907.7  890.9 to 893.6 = 0.99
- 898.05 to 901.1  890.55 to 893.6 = 0.99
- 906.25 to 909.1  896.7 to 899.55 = 0.98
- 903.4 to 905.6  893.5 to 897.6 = 1.00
